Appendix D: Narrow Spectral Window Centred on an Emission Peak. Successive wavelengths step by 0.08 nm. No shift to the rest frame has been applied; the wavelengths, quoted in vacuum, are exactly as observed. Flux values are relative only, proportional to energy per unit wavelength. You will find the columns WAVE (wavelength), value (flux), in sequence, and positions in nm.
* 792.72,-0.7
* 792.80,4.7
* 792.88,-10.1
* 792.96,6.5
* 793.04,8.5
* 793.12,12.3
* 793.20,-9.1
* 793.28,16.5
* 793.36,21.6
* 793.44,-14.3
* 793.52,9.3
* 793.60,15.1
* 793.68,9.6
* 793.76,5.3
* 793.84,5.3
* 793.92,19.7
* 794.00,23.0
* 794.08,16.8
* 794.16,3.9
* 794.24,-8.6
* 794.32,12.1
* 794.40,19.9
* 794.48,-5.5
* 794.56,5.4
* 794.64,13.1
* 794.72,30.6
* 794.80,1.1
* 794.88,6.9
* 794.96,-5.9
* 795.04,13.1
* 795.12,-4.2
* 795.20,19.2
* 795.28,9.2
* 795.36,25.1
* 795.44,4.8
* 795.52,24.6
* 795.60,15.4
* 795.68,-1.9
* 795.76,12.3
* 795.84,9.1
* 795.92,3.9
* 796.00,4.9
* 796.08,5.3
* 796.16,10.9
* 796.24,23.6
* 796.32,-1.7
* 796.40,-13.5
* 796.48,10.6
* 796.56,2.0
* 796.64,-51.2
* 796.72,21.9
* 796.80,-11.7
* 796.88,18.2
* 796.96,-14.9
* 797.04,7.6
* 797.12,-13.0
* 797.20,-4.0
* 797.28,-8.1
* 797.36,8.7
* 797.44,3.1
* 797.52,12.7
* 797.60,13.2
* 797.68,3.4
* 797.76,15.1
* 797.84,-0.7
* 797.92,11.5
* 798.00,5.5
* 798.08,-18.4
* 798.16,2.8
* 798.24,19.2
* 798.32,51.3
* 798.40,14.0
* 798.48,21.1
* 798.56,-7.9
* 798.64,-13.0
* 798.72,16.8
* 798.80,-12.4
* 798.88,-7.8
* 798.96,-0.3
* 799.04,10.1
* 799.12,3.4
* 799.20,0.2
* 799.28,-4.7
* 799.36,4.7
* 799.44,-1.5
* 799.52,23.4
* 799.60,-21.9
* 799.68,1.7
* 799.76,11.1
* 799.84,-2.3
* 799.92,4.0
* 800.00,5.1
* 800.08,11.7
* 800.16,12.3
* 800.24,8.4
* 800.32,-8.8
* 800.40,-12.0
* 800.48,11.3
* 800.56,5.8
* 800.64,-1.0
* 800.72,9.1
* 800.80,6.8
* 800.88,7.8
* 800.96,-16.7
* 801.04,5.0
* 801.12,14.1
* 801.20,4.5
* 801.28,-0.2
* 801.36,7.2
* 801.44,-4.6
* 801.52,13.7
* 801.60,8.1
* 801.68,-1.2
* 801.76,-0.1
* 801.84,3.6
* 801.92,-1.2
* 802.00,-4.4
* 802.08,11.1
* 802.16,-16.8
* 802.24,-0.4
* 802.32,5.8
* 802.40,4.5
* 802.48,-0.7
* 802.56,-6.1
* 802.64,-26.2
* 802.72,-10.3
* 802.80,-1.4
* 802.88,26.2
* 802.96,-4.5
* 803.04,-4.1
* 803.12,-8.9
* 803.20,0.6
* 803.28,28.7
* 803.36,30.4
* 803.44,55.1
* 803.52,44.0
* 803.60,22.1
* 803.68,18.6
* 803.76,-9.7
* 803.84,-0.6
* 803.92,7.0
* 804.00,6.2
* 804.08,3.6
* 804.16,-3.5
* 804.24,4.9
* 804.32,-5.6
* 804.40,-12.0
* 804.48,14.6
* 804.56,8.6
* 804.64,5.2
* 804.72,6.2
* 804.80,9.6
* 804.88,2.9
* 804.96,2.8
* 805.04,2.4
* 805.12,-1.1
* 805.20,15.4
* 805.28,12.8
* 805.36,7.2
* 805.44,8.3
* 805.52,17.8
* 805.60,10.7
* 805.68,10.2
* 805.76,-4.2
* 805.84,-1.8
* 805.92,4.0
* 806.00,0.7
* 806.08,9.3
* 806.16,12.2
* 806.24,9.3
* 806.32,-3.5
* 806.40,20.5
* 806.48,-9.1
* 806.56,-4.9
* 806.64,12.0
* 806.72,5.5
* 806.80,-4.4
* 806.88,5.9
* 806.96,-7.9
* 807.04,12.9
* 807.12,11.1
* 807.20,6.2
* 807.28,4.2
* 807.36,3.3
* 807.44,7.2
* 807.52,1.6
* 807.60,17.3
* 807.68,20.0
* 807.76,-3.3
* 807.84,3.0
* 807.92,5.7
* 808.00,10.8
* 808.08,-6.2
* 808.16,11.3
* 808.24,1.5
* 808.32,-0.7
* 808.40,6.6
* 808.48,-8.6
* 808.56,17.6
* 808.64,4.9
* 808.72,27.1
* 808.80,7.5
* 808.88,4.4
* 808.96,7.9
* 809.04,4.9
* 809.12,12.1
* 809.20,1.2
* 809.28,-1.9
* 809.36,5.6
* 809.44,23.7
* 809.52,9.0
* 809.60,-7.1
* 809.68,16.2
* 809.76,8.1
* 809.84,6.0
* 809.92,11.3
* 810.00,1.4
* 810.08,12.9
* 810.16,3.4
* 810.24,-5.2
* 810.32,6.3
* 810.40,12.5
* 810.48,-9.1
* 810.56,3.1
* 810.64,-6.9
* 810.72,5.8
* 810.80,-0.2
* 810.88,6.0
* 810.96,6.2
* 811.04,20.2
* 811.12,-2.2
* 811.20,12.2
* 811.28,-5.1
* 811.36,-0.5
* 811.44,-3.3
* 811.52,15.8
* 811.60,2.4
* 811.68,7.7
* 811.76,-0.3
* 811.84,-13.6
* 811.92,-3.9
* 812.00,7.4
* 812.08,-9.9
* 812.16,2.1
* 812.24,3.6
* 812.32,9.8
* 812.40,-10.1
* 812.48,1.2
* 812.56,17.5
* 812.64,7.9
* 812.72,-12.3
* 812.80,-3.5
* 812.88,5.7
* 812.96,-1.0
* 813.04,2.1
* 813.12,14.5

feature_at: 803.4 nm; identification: Hgamma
